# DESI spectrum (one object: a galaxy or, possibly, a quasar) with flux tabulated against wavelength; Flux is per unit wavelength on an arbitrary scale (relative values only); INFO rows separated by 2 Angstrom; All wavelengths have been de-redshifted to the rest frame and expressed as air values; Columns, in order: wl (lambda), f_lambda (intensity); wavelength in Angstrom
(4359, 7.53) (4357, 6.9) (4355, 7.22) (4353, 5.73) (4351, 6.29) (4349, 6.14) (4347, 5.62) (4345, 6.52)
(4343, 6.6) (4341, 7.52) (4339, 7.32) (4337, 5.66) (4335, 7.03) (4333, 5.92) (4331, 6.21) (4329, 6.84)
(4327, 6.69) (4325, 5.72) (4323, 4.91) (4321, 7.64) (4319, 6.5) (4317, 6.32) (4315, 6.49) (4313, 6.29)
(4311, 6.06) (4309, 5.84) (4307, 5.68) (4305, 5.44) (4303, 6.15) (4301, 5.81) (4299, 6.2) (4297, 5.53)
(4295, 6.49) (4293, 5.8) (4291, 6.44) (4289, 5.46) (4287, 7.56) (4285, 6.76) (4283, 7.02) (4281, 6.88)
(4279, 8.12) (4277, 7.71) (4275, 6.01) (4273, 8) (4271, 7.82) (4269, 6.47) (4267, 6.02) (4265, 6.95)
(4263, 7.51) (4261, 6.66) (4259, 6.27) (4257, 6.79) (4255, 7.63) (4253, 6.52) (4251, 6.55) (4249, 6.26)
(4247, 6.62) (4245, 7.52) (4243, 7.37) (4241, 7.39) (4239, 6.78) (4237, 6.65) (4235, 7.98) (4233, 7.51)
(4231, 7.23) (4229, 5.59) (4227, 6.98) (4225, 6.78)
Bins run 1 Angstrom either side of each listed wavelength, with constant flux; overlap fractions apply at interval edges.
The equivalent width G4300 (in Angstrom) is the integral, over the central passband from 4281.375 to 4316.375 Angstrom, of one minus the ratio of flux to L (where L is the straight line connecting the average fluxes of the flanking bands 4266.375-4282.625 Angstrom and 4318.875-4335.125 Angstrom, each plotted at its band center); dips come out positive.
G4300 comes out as 3.03 Angstrom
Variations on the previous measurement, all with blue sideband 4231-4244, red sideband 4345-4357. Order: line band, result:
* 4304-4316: 1.2 Angstrom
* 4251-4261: 0.5 Angstrom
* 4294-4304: 1.0 Angstrom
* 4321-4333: 0.6 Angstrom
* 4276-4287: -0.7 Angstrom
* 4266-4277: 0.1 Angstrom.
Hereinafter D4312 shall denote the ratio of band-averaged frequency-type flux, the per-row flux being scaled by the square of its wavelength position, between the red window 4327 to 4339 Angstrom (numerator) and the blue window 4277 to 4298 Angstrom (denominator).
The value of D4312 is 0.99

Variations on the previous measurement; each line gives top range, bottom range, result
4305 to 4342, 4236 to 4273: 0.95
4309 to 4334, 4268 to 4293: 0.92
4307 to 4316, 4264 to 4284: 0.88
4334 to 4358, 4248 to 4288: 0.97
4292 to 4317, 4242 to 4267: 0.90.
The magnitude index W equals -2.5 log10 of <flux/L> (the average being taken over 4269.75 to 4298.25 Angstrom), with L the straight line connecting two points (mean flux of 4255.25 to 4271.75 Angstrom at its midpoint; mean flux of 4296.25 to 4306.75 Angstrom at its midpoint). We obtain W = -0.09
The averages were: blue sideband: 6.83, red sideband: 5.82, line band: 6.82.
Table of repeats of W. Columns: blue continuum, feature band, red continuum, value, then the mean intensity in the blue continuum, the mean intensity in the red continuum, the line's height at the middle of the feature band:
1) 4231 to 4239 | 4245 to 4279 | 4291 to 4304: -0.030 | 7.29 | 6.03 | 6.74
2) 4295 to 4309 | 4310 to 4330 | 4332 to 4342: -0.011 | 5.85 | 6.69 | 6.28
